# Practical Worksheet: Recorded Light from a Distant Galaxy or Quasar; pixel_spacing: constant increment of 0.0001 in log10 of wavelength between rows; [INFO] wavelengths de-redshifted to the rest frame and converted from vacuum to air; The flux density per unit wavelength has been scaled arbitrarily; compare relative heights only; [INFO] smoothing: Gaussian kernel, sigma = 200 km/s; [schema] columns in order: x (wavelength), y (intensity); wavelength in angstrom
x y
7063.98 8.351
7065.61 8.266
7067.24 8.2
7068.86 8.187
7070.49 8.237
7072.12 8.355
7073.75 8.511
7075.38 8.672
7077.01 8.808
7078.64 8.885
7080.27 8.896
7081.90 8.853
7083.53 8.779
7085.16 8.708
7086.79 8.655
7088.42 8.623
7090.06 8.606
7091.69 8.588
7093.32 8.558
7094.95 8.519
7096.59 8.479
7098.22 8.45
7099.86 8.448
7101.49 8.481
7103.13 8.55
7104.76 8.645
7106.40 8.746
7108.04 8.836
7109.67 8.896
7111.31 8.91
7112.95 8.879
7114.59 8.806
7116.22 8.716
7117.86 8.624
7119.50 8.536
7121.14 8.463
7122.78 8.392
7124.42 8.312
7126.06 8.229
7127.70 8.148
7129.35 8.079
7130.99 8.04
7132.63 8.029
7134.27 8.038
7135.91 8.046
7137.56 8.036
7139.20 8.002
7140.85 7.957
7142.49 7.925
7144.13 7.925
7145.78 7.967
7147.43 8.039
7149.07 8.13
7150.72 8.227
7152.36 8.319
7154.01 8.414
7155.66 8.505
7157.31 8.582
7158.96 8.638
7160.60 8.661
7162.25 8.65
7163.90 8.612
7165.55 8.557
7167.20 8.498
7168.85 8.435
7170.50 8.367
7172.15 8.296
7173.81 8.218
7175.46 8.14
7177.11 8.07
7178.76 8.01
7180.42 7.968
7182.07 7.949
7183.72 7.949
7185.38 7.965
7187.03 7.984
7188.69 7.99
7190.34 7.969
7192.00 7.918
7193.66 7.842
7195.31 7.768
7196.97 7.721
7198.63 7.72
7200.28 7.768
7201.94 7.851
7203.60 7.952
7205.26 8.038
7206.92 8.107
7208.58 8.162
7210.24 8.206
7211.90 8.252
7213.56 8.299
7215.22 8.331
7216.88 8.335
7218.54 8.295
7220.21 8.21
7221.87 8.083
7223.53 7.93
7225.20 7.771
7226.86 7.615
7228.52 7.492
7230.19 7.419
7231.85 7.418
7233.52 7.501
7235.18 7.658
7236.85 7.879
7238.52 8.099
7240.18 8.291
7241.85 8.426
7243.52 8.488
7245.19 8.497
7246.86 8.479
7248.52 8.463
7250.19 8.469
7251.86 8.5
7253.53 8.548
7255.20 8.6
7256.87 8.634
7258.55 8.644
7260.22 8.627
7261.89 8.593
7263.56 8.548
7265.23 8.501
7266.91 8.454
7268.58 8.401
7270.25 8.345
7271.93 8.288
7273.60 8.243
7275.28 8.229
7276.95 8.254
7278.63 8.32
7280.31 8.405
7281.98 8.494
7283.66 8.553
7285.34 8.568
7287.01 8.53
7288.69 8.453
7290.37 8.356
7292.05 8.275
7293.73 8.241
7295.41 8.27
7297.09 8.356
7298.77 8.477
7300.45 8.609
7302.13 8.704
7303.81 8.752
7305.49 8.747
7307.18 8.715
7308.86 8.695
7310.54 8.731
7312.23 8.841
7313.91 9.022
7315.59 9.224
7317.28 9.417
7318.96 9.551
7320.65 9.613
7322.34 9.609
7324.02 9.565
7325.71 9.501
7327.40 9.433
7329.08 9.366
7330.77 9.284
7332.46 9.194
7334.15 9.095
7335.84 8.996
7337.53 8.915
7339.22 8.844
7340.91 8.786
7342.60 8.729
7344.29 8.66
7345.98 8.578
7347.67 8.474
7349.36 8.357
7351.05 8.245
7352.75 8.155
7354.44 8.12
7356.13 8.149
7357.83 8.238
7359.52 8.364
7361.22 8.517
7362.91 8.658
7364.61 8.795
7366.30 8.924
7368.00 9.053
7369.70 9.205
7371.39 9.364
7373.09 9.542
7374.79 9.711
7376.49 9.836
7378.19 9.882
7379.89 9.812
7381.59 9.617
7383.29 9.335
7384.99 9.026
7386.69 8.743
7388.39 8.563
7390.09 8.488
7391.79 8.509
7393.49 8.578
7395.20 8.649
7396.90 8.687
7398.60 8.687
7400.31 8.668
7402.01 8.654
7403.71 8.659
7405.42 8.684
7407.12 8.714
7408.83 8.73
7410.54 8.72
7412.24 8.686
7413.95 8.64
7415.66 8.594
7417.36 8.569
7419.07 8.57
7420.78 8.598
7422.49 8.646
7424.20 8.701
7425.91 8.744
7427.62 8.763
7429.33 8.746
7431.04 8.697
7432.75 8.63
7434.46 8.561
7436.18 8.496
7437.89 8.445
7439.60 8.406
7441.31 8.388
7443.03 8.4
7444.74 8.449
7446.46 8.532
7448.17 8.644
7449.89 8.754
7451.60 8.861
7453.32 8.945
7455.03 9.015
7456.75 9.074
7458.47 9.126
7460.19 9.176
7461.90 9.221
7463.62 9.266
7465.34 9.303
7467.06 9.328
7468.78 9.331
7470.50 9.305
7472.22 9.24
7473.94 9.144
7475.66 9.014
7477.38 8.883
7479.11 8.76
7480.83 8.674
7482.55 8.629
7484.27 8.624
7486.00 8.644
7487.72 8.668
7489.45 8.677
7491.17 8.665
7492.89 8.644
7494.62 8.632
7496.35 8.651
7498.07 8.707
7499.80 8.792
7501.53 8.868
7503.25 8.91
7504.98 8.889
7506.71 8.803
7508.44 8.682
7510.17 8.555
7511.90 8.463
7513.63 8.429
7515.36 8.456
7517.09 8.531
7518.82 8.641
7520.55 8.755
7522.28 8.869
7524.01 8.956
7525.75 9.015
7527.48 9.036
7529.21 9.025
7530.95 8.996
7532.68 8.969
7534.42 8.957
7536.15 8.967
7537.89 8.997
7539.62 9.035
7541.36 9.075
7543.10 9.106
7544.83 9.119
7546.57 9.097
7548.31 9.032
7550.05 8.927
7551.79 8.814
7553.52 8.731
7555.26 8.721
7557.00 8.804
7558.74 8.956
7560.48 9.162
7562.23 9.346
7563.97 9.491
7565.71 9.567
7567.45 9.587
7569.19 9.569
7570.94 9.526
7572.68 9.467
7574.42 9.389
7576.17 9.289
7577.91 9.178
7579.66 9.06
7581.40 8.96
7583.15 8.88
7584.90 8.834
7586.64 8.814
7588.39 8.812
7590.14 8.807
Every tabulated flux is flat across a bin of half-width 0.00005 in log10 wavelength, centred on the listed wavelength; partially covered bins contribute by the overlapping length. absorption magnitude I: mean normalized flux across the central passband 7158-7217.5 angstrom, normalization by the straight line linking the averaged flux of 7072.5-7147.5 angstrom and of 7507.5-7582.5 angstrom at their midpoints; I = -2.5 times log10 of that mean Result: 0.05 mag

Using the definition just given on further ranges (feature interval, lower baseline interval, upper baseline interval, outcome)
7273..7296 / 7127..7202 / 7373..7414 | 0.02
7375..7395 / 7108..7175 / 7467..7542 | -0.06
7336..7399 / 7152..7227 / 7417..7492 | -0.03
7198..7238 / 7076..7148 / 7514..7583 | 0.09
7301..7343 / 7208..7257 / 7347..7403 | -0.06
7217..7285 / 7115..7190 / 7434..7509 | 0.02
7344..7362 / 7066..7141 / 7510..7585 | 0.06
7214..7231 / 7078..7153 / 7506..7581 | 0.08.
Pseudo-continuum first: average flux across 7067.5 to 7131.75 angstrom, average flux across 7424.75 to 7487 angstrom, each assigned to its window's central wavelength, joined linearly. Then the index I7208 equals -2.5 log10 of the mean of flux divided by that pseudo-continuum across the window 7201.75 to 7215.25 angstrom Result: 0.07 mag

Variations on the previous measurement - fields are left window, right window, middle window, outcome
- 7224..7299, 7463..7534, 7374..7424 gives -0.033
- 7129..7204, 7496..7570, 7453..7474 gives -0.051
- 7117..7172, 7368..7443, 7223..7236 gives 0.118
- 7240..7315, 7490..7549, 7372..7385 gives -0.116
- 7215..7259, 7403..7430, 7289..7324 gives -0.060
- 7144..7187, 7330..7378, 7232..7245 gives 0.060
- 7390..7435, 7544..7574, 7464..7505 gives 0.004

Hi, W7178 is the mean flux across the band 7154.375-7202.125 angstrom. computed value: 8.16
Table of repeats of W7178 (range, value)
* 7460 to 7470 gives 9.28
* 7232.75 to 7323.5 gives 8.55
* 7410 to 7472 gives 8.79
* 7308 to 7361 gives 8.89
